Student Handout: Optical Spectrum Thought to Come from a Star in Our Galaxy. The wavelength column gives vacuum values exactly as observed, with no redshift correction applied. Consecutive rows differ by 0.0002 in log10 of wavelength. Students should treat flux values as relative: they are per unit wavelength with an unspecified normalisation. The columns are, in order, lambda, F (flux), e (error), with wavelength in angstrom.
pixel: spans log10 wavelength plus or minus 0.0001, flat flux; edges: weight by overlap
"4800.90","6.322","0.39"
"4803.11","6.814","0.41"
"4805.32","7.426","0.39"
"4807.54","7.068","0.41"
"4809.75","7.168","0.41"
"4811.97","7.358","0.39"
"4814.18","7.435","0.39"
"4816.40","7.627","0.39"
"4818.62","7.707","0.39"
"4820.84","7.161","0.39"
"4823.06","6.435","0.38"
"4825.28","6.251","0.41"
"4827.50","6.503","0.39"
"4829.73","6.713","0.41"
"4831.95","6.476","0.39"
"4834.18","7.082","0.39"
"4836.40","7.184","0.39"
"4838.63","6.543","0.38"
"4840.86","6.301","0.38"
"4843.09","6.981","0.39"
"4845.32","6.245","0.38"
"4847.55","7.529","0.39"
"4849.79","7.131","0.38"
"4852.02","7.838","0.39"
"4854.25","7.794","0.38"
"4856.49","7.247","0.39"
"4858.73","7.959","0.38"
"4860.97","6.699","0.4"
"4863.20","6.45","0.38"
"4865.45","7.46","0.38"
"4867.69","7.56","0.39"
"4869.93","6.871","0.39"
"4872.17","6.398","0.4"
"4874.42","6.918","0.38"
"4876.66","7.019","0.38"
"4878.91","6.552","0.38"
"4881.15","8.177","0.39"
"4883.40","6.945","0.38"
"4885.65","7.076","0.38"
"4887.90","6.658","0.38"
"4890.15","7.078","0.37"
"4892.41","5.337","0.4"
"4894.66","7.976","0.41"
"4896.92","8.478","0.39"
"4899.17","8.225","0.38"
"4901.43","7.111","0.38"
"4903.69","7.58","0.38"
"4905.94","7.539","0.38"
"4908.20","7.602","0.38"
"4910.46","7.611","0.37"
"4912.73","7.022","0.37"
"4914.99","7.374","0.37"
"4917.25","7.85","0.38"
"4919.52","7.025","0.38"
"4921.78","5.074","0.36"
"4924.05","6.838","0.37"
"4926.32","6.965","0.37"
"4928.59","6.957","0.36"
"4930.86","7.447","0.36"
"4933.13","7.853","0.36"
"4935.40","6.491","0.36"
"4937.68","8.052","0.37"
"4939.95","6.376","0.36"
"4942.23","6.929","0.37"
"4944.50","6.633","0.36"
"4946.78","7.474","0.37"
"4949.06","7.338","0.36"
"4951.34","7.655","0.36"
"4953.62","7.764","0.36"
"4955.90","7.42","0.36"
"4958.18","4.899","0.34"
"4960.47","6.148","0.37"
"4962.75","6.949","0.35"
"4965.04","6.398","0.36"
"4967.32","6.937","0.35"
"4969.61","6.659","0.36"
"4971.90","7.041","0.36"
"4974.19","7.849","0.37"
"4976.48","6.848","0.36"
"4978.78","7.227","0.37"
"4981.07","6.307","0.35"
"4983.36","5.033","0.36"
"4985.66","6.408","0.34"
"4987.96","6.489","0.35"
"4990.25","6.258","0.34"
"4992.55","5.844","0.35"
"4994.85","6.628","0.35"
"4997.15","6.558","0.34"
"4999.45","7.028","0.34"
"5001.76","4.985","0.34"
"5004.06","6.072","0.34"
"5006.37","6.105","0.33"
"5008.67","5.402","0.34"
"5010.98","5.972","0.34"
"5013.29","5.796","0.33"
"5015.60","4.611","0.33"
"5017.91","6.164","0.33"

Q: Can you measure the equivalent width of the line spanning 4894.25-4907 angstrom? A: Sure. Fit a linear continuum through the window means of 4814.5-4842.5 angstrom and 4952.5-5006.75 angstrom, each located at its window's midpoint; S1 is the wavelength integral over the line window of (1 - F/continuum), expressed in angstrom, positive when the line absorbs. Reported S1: -2.15 angstrom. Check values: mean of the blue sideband 6.85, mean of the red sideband 6.5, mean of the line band 7.81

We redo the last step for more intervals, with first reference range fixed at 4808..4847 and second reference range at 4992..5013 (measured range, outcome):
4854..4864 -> -0.67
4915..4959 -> -4.50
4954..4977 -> -1.88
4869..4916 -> -4.50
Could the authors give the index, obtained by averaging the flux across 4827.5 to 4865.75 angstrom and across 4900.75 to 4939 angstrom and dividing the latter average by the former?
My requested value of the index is 1.0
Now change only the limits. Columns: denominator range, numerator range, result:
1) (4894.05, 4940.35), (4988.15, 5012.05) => 0.83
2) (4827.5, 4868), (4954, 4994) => 0.93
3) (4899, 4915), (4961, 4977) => 0.93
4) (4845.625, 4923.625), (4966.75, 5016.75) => 0.87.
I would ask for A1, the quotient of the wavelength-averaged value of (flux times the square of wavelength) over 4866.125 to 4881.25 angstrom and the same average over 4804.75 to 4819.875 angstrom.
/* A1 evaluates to 0.97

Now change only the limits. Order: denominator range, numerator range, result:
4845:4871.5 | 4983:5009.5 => 0.89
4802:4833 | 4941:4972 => 1.04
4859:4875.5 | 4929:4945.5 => 1.05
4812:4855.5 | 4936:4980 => 1.05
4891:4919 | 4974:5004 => 0.88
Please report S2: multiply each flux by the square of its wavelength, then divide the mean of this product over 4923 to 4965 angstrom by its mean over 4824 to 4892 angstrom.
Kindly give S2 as 1.04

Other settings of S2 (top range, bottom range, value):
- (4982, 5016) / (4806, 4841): 0.92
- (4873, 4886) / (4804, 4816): 1.00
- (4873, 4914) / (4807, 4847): 1.08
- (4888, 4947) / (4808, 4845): 1.08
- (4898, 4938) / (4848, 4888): 1.03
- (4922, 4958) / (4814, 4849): 1.08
